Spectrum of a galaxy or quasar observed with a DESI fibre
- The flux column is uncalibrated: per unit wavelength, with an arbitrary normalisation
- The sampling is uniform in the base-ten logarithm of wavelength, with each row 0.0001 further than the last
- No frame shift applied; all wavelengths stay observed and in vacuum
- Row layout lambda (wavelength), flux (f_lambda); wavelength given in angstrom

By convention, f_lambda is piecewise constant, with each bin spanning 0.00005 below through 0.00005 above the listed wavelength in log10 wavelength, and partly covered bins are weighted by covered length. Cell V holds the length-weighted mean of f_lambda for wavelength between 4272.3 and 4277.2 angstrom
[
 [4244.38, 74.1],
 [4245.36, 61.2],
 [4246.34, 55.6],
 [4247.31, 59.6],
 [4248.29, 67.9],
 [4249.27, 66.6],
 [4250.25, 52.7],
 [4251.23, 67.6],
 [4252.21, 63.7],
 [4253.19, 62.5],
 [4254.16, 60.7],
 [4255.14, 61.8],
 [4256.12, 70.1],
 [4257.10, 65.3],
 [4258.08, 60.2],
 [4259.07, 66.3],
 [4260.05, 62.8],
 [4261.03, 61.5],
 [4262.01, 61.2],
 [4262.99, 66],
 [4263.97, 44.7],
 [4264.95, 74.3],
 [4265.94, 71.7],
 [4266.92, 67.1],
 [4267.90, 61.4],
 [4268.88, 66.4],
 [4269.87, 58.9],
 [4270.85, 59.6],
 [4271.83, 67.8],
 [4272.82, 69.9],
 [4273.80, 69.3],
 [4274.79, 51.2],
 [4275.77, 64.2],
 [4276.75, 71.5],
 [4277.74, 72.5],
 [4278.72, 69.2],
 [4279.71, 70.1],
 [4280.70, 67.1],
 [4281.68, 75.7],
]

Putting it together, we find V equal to 65.2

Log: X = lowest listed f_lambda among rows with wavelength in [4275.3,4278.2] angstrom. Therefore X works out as 64.2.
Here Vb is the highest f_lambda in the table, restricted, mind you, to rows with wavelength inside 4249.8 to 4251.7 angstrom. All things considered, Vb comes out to 67.6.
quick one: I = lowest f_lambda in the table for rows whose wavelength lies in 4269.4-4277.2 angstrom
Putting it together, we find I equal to 51.2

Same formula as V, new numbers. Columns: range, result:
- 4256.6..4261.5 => 63.1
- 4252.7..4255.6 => 61.9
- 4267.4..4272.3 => 62.9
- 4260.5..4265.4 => 61.5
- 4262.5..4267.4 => 64.7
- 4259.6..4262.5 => 61.9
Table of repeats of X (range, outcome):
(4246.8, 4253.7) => 52.7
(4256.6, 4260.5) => 60.2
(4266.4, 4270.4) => 58.9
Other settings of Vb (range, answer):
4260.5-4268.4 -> 74.3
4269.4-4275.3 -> 69.9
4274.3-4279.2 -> 72.5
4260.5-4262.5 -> 61.5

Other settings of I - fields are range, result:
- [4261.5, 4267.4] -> 44.7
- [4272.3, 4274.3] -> 69.3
